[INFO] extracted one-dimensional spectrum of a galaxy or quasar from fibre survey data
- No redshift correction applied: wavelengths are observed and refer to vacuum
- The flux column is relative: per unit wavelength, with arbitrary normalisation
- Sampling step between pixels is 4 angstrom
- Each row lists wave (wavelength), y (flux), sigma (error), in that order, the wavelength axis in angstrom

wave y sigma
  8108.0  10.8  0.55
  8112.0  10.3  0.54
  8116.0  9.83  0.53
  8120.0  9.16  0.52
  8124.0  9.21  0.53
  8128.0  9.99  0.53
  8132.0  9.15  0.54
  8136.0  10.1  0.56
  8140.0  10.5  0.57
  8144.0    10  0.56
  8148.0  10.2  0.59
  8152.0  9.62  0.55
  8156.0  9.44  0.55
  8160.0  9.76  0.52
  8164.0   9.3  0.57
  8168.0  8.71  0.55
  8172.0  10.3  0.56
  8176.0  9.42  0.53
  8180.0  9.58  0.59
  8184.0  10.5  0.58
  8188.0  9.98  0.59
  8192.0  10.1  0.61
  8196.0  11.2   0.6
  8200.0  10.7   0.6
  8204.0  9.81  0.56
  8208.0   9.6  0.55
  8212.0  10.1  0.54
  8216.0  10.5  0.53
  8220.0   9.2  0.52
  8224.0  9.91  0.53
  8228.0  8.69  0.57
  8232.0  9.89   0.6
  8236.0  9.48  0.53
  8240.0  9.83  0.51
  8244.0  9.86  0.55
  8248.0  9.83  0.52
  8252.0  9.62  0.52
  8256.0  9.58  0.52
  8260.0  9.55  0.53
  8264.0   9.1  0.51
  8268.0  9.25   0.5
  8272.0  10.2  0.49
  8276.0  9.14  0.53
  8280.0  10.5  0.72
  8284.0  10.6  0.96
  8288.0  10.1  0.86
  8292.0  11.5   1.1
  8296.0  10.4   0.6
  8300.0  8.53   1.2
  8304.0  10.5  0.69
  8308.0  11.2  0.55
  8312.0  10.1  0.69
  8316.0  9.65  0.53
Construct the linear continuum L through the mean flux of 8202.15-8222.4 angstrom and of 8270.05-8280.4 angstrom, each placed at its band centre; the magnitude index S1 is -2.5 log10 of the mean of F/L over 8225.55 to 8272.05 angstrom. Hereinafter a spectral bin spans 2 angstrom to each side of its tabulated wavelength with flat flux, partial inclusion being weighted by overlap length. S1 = 0.03 mag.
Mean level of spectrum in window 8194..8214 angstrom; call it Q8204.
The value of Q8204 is 10.3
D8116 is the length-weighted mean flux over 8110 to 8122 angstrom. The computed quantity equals 9.76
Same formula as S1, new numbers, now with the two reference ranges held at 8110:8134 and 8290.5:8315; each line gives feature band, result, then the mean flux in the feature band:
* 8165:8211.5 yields -0.012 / 9.98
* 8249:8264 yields 0.066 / 9.54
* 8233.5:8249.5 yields 0.036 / 9.75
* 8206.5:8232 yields 0.034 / 9.69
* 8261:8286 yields 0.045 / 9.79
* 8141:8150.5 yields -0.046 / 10.1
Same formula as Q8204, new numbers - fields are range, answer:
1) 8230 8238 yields 9.69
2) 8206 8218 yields 10.1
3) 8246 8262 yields 9.64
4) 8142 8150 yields 10.1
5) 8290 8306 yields 10.2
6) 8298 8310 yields 10.1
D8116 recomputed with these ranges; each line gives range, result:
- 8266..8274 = 9.72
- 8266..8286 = 9.94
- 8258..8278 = 9.45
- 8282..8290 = 10.3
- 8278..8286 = 10.6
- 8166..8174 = 9.51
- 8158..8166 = 9.53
